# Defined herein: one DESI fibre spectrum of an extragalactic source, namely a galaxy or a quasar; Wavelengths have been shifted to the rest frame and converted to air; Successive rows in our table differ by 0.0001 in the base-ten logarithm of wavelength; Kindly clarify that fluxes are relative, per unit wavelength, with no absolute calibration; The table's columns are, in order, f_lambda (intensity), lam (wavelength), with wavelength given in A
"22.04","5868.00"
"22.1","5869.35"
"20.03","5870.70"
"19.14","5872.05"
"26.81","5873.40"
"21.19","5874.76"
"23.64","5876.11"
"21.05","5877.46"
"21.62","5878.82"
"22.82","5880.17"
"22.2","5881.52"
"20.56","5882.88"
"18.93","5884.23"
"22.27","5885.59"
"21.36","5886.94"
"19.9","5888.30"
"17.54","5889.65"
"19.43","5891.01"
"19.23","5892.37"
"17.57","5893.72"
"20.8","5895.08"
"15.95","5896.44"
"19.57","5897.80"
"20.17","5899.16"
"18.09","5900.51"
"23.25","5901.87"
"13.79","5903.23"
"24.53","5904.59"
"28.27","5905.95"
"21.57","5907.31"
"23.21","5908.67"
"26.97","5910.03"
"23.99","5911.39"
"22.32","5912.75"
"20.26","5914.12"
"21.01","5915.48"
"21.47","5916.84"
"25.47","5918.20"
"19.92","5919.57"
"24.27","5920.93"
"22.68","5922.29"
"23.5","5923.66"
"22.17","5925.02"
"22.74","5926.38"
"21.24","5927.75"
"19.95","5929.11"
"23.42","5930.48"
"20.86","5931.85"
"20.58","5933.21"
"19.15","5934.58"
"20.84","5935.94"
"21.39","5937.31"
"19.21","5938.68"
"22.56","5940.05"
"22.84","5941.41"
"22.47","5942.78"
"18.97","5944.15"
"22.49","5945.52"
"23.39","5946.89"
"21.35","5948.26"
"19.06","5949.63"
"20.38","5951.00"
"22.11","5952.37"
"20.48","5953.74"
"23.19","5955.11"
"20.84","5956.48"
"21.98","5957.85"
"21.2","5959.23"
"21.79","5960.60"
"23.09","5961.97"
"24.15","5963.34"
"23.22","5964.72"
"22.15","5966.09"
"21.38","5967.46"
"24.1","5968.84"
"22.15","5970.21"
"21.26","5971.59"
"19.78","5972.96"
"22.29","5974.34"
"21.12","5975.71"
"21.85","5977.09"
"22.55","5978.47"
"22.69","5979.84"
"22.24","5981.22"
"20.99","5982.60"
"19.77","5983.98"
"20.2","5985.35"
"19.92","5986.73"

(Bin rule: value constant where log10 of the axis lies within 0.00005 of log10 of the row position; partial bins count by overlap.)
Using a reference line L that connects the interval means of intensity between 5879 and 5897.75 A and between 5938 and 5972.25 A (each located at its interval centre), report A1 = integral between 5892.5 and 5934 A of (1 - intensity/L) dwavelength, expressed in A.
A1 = -2.0 A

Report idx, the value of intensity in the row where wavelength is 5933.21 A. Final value 20.58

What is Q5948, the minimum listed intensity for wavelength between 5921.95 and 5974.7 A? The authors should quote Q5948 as 18.97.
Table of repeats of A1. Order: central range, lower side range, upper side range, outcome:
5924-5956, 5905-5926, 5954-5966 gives 1.90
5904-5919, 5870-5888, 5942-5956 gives -1.39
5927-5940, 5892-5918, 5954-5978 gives 0.48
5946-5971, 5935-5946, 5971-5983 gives -0.62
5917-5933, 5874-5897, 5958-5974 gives -0.77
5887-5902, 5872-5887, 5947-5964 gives 1.86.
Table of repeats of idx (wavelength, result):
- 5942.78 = 22.47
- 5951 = 20.38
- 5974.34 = 22.29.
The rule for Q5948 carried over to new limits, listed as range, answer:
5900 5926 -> 13.79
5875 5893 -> 17.54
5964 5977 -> 19.78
